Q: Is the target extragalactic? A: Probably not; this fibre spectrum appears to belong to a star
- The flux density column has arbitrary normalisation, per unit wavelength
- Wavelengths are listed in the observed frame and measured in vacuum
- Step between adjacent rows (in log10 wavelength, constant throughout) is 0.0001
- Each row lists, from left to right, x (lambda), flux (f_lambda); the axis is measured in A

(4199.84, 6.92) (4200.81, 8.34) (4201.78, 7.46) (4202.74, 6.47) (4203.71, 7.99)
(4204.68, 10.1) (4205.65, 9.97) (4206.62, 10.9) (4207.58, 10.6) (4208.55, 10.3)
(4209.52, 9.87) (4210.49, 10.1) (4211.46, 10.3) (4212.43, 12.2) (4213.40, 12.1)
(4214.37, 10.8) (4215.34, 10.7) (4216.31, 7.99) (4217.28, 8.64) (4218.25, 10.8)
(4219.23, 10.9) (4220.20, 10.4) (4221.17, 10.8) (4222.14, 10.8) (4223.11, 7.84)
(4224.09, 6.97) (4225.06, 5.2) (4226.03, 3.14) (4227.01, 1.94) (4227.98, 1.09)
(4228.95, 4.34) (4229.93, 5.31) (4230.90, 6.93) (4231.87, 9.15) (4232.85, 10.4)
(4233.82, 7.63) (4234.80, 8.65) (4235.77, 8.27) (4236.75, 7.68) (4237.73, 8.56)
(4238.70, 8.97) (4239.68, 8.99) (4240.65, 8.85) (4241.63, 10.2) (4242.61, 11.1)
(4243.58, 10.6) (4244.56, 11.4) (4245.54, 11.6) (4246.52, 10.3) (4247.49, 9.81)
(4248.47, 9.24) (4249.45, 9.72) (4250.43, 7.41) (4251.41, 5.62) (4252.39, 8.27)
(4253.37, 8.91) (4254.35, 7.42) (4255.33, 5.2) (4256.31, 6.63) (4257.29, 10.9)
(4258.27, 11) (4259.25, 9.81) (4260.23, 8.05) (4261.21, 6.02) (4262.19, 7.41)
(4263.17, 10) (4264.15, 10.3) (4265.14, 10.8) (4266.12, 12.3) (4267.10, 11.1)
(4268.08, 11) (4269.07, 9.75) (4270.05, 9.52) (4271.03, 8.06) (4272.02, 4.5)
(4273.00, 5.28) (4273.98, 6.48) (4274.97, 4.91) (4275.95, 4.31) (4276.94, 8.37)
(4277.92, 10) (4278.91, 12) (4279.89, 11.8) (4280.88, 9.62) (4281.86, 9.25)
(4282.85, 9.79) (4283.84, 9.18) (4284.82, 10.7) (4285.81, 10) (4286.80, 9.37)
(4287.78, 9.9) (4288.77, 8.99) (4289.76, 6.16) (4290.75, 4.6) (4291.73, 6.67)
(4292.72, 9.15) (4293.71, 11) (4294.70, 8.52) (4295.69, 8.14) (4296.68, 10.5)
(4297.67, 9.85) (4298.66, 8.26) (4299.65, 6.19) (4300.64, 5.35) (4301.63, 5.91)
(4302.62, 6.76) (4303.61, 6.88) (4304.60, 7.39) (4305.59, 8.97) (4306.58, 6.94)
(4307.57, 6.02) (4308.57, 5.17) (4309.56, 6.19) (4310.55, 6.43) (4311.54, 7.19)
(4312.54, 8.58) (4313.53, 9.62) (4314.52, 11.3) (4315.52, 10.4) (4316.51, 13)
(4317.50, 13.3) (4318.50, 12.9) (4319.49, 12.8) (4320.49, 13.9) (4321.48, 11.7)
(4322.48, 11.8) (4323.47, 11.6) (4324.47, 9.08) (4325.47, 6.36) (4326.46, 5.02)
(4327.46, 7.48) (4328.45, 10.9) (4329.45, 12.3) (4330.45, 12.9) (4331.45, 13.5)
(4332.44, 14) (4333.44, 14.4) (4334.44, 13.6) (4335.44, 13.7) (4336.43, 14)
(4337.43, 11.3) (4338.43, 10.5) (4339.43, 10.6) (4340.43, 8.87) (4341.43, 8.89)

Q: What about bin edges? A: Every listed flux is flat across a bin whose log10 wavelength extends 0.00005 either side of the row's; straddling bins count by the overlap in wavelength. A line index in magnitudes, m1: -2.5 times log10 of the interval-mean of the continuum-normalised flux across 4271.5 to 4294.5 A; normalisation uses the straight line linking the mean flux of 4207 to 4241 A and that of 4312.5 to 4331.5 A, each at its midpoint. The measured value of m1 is 0.19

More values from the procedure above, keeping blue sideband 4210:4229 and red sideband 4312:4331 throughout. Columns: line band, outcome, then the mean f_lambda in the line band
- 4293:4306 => 0.272 mag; 7.99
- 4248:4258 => 0.154 mag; 7.99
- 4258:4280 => 0.098 mag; 8.74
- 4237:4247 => -0.119 mag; 10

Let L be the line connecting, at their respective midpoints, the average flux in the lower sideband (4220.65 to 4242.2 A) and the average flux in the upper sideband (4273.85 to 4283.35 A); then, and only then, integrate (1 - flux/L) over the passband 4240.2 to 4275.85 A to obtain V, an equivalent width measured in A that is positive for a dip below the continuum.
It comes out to -3.2 A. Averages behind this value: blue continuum 7.37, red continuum 8.73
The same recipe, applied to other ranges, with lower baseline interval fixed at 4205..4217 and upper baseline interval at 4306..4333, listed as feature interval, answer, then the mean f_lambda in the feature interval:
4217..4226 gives 1.3 A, 8.85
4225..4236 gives 4.7 A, 5.99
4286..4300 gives 2.3 A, 8.44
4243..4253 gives 0.9 A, 9.41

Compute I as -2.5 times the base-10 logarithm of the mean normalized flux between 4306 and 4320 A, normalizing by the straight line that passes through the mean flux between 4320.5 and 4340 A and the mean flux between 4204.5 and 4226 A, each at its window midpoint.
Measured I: 0.20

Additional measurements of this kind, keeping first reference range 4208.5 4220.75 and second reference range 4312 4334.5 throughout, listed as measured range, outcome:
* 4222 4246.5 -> 0.33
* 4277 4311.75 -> 0.31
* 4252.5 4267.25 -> 0.20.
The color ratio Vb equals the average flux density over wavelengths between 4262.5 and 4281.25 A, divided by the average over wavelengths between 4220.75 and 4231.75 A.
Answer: 1.51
